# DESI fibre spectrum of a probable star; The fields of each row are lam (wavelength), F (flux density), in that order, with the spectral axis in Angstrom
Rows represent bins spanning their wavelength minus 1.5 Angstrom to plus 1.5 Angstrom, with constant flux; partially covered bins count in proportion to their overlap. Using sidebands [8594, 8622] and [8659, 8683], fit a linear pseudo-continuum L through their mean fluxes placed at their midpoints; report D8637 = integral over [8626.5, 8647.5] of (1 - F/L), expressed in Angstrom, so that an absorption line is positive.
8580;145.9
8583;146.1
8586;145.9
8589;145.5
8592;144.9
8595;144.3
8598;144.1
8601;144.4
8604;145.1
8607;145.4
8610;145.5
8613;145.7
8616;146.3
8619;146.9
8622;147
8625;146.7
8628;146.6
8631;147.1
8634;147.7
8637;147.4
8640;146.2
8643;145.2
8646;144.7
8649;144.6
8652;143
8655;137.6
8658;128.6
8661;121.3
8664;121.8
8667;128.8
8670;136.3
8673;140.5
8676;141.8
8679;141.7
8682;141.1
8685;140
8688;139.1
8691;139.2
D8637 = -0.9 Angstrom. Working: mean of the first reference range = 145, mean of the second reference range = 134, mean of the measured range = 146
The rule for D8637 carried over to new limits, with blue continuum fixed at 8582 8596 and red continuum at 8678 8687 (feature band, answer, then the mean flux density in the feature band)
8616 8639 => -0.6 Angstrom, 147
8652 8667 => 1.4 Angstrom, 129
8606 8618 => -0.1 Angstrom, 146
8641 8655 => -0.1 Angstrom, 144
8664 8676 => 0.6 Angstrom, 134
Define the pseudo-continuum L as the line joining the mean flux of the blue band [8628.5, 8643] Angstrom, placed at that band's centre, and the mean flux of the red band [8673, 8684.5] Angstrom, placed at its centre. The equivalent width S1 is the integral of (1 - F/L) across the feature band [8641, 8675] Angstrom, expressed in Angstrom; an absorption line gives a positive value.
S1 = 1.9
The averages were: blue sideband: 147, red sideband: 141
